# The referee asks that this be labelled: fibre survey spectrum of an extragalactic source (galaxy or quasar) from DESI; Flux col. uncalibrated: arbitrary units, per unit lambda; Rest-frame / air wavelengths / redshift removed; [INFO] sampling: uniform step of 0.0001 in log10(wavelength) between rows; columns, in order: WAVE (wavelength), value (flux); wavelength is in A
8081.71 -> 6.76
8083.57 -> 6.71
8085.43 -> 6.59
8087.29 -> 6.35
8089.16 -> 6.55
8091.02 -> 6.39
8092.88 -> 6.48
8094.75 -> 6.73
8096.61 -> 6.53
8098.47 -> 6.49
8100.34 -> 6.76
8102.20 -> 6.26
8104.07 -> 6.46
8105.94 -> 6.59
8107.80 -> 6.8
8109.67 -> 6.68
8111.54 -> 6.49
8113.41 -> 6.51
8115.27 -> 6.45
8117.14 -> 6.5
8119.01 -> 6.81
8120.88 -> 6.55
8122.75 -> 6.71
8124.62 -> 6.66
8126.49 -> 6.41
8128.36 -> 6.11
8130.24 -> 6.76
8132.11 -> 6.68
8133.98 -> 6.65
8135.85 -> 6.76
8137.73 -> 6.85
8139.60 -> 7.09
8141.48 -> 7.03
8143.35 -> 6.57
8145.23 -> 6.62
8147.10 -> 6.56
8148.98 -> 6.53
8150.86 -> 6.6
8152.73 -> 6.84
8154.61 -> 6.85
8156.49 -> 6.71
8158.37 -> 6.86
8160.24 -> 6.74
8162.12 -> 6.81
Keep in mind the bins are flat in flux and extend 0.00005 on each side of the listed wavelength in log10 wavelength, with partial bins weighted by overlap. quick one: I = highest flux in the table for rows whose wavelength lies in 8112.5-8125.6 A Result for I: 6.81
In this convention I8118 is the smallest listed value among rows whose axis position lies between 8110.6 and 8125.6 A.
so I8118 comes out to 6.45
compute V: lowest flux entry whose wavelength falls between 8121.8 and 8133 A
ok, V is 6.11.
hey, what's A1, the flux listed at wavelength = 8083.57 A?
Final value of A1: 6.71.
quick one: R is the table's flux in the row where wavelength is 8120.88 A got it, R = 6.55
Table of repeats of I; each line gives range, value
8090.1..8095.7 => 6.73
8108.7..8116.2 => 6.68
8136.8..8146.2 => 7.09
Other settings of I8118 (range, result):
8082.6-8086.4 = 6.59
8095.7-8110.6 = 6.26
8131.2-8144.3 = 6.57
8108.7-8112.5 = 6.49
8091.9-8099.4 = 6.48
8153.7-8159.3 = 6.71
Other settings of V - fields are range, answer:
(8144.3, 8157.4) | 6.53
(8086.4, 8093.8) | 6.35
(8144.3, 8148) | 6.56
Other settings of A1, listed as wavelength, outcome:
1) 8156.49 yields 6.71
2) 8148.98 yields 6.53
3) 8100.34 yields 6.76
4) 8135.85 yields 6.76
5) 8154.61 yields 6.85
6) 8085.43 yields 6.59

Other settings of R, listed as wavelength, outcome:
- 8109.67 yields 6.68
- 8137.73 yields 6.85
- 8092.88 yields 6.48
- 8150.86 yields 6.6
